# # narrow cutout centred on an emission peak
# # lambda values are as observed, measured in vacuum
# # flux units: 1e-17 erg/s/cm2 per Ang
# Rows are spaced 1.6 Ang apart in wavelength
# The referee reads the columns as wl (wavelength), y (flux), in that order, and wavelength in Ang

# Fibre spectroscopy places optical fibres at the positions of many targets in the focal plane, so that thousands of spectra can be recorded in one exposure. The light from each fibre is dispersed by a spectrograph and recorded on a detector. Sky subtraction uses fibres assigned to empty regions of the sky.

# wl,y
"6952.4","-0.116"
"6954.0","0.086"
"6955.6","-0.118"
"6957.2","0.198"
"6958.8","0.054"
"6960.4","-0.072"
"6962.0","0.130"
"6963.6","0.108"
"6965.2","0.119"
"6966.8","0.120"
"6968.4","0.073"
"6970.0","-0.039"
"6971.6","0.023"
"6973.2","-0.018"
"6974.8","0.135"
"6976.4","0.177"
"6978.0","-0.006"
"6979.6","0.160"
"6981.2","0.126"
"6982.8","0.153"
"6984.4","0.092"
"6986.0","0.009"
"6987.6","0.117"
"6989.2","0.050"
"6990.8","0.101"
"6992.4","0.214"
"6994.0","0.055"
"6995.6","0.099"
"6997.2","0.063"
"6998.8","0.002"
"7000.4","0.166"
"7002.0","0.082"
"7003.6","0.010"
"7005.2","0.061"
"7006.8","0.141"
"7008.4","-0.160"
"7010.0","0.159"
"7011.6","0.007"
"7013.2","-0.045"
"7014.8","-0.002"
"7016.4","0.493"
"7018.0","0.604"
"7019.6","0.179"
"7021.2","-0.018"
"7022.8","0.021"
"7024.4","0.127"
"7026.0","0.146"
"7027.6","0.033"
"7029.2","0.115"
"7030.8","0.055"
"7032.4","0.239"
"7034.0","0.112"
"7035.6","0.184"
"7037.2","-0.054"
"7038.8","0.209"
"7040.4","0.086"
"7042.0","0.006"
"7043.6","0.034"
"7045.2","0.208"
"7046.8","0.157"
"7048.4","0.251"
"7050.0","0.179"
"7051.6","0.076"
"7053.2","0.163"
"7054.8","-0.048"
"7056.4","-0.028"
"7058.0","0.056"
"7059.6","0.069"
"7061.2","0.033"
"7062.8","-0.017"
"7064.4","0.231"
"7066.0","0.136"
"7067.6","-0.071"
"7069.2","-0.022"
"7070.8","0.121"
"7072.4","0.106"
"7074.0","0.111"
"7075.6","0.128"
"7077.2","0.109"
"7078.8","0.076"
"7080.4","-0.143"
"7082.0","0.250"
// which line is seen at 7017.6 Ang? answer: H-alpha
